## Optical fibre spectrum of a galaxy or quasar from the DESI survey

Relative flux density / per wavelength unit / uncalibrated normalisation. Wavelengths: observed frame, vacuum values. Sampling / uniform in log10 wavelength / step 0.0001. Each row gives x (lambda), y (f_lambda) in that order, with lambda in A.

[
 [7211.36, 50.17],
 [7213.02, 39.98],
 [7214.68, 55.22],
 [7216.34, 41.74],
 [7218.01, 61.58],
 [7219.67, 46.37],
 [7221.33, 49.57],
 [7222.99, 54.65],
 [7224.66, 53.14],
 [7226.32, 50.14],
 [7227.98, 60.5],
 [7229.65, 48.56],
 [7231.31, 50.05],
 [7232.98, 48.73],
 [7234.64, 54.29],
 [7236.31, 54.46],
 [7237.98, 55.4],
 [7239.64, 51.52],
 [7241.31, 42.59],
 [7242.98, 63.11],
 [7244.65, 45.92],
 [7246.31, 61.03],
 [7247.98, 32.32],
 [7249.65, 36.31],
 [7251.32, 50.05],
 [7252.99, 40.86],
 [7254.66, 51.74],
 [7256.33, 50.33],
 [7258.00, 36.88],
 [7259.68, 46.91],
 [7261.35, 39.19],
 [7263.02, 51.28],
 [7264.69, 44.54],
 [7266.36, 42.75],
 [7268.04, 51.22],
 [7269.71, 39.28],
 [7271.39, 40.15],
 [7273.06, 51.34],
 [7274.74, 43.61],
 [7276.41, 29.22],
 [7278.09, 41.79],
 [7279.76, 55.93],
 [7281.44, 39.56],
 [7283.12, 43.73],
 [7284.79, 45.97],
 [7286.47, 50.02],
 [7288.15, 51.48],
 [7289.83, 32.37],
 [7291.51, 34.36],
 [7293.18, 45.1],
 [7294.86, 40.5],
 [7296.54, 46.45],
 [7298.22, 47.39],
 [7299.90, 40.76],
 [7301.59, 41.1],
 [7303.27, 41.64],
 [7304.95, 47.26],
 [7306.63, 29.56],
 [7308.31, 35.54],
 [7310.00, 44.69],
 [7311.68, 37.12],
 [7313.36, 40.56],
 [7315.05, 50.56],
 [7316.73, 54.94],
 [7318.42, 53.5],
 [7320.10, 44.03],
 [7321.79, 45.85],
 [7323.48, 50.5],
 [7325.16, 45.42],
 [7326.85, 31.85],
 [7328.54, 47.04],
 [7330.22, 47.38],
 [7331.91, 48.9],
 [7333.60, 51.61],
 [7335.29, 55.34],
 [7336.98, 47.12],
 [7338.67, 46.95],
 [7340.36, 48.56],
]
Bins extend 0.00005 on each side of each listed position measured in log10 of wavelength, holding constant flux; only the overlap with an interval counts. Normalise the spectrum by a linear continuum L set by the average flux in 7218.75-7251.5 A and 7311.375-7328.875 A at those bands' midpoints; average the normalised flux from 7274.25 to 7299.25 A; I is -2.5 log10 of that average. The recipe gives 0.11 mag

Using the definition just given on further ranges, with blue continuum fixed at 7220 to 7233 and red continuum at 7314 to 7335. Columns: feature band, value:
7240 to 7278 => 0.13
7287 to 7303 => 0.16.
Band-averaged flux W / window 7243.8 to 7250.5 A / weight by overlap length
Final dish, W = 44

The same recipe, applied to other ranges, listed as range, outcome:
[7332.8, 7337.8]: 51.4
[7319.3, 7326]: 46.5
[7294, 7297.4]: 43.5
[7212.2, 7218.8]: 49.5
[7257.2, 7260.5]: 41.8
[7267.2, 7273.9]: 45.5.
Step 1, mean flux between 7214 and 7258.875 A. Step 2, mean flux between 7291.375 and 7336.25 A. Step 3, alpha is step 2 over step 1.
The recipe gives 0.89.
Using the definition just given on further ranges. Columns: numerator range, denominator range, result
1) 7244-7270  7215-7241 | 0.87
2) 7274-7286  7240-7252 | 0.91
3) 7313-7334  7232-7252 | 0.95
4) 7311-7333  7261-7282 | 1.05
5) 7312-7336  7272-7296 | 1.10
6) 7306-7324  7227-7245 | 0.85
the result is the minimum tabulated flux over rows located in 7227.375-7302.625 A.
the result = 29.22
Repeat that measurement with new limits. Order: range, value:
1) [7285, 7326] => 29.56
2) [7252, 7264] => 36.88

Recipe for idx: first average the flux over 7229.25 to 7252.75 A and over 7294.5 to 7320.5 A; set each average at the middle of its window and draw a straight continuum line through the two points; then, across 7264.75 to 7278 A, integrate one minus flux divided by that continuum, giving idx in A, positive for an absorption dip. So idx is 1.2 A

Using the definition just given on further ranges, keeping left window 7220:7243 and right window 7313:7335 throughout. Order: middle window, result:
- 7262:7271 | 0.89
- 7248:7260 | 1.69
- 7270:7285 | 1.98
